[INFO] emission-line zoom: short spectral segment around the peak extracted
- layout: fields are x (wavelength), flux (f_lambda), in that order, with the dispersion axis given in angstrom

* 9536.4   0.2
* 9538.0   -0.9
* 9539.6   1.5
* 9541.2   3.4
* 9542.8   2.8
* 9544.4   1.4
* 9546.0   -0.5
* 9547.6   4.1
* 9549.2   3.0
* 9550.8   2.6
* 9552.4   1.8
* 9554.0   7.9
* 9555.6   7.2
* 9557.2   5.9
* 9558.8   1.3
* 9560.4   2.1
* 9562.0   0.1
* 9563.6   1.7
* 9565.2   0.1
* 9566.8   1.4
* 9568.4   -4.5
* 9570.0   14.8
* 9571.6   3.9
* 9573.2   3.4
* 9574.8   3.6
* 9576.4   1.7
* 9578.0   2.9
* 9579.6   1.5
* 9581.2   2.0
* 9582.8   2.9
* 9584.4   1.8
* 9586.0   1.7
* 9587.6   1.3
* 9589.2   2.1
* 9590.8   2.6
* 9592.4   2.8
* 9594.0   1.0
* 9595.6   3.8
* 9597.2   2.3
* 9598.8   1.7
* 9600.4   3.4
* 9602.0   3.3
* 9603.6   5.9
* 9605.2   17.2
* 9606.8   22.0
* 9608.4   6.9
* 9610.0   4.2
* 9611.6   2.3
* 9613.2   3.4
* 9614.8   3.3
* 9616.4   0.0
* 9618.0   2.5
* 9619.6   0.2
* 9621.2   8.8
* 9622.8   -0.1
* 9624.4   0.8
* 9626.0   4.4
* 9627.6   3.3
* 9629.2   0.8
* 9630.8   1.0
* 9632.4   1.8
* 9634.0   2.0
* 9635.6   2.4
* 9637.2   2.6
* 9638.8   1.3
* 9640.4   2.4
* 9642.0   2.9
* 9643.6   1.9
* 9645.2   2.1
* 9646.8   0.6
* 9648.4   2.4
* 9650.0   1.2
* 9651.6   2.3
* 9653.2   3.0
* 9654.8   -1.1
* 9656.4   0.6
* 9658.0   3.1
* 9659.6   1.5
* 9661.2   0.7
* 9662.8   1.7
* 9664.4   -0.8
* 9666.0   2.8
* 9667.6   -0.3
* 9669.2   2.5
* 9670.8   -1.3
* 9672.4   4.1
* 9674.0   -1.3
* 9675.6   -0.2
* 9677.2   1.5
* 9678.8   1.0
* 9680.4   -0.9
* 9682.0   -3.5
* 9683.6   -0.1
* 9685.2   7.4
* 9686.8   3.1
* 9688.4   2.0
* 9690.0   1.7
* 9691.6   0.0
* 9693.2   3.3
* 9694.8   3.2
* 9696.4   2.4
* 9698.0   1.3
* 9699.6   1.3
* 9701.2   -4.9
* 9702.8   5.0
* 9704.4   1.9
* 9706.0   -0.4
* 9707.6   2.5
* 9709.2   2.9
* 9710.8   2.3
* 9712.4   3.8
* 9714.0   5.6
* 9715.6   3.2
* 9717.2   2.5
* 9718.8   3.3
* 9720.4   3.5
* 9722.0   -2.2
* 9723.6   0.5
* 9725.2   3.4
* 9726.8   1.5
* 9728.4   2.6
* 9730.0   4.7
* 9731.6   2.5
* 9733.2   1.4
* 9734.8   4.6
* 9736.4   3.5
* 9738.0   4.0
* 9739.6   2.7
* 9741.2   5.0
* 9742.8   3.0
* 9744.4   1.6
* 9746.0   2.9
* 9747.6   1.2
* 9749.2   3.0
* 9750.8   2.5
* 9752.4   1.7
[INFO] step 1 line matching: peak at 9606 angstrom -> Hbeta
